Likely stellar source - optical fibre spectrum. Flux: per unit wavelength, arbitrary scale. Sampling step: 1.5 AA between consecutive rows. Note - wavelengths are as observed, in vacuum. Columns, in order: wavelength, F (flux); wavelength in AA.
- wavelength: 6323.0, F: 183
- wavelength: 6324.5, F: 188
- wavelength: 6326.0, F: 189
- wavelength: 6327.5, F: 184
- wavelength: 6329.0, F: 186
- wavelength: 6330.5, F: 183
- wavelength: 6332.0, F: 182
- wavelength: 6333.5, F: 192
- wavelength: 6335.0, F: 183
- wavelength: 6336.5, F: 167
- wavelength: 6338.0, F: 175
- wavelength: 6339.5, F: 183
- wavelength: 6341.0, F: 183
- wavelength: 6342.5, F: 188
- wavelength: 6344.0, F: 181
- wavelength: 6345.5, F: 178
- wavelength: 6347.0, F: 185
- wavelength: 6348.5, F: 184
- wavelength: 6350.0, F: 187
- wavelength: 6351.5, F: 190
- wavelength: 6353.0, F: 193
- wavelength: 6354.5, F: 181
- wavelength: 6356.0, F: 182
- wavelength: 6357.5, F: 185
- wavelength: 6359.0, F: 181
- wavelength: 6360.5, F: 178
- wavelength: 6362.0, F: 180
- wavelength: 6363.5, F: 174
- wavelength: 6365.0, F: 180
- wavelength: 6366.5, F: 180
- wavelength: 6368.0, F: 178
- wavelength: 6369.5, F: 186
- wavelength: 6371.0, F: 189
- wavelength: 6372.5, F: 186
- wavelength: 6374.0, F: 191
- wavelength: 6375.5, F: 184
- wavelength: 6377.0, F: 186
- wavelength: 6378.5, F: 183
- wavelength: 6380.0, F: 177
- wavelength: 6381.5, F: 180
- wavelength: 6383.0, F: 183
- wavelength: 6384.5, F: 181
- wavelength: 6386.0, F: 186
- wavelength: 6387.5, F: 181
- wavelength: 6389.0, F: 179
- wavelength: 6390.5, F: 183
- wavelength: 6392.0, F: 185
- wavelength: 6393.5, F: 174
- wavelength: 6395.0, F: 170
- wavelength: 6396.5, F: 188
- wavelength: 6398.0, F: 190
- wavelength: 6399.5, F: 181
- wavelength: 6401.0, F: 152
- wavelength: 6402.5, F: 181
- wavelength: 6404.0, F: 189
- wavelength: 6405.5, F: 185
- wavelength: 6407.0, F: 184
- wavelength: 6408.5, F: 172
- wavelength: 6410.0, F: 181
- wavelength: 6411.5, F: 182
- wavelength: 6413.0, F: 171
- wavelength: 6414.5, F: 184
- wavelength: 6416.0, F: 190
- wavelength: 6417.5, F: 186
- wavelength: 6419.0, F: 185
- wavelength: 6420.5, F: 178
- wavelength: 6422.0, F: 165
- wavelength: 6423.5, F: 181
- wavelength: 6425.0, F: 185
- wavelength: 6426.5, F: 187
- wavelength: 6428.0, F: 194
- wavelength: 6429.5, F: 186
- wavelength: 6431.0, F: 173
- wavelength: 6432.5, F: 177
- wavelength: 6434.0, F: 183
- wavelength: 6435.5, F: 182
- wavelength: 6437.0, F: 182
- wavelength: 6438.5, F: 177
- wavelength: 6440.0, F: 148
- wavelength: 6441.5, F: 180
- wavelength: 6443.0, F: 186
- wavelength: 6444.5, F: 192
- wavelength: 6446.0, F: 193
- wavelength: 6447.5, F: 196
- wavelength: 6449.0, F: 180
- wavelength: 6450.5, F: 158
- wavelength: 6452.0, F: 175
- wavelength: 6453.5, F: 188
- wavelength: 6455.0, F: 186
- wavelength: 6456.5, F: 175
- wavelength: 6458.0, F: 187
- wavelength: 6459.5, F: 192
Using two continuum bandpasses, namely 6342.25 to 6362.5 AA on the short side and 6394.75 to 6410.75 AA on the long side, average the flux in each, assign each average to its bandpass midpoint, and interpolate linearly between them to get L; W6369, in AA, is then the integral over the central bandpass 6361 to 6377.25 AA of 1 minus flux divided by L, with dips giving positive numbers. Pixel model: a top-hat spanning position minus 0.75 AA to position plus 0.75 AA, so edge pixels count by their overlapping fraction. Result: 0.0 AA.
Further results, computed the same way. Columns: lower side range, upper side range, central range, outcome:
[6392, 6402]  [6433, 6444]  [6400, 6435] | -0.7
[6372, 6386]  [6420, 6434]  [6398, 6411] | 0.2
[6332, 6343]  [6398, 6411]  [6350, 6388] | -0.6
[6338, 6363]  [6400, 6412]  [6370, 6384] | -0.3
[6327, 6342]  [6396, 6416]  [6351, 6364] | -0.1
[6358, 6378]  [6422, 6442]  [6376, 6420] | 0.0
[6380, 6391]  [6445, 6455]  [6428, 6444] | 0.3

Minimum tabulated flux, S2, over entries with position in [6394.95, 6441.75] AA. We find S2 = 148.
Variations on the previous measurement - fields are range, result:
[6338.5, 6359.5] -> 178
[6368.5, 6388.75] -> 177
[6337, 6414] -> 152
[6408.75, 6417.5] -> 171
